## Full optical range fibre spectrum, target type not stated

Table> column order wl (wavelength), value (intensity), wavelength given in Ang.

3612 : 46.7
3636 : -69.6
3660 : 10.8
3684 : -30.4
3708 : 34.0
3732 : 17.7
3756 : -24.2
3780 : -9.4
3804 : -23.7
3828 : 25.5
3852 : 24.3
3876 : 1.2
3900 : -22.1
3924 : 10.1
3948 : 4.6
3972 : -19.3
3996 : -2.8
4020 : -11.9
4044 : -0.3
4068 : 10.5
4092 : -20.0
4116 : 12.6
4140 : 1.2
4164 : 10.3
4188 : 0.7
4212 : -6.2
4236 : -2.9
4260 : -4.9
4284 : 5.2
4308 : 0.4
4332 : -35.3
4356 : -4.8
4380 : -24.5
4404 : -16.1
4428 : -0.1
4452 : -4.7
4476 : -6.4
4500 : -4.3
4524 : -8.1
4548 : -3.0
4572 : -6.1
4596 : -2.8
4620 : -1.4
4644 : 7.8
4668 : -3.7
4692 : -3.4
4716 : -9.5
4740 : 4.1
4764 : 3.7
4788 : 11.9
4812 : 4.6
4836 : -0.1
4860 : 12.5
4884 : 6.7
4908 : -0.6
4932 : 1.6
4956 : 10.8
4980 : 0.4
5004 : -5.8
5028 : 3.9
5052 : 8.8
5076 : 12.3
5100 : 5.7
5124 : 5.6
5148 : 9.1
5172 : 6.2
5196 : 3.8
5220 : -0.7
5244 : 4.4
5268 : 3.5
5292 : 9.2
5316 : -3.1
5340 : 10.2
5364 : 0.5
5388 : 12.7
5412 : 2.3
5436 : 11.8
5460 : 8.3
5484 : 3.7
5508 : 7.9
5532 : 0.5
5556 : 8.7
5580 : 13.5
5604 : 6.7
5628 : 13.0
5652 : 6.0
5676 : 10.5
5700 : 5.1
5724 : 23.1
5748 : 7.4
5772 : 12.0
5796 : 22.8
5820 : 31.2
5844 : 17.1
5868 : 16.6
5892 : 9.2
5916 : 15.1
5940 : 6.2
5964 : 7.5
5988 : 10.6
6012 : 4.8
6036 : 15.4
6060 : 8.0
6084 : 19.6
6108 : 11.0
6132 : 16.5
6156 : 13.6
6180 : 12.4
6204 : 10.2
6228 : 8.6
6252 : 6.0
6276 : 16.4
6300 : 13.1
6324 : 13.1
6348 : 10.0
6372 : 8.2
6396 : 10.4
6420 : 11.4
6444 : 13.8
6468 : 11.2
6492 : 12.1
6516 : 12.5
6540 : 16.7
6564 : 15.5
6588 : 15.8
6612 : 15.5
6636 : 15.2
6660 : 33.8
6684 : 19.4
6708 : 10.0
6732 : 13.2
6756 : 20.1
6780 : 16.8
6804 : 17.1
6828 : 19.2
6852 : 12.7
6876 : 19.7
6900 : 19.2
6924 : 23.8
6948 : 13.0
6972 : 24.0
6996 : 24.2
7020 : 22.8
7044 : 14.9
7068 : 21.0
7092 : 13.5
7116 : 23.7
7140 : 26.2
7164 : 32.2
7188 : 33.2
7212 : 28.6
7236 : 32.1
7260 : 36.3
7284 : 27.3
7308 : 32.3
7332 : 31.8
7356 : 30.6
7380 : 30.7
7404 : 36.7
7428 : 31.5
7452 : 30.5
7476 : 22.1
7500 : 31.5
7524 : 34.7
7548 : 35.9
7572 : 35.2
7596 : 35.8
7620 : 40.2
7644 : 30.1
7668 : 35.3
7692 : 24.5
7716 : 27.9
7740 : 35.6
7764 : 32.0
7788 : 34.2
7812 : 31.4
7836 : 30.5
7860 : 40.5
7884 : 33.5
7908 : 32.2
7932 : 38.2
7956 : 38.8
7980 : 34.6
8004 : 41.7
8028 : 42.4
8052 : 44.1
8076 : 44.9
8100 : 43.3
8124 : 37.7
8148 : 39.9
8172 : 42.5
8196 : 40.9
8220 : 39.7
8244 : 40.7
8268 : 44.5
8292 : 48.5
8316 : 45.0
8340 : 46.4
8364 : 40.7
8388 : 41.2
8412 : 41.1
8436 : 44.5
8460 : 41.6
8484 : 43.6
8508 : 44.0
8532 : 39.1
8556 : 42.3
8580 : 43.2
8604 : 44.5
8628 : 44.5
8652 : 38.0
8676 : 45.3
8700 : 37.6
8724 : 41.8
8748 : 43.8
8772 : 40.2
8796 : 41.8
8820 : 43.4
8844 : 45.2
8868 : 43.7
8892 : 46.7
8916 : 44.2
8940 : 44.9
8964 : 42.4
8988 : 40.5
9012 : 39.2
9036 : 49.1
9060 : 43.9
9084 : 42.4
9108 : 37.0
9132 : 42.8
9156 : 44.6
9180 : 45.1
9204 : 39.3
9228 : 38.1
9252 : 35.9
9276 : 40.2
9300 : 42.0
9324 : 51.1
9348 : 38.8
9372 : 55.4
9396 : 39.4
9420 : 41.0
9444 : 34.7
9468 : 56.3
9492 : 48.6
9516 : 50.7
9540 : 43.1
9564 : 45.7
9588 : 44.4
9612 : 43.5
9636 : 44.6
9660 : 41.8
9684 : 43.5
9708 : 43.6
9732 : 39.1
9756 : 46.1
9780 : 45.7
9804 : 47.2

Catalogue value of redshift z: 0.788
